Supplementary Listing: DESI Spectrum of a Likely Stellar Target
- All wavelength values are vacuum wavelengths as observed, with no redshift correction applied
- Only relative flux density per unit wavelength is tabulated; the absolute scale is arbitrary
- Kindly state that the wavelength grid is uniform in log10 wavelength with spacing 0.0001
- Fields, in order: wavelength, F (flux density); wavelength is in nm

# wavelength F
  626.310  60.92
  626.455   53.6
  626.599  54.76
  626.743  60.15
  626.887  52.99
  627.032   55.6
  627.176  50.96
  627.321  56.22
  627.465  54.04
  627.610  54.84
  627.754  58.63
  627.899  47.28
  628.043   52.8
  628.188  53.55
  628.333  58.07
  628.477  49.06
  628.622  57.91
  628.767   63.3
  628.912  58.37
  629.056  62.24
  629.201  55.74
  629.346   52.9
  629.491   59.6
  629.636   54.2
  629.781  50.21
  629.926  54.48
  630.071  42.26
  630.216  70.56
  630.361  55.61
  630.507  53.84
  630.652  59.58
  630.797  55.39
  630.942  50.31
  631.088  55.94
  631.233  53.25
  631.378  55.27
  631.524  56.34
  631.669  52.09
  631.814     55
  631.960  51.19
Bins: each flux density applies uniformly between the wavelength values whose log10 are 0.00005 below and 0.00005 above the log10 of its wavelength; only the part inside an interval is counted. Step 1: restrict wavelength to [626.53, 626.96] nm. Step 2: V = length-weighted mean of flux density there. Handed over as 56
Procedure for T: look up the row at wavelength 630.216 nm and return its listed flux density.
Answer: 70.56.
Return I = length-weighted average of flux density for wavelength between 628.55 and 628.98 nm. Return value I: 59.8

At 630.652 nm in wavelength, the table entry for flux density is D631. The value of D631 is 59.58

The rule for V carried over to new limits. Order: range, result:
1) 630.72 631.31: 53.8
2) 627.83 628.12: 50.2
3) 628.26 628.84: 57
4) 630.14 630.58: 59.8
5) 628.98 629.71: 57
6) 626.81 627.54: 54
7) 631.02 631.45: 54.9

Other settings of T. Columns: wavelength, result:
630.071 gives 42.26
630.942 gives 50.31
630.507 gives 53.84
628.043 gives 52.8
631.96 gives 51.19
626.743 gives 60.15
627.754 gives 58.63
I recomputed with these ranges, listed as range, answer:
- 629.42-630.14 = 52.2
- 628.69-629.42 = 58.5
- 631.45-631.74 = 54.2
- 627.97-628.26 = 53.2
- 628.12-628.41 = 55.8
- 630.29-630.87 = 56.1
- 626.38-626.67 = 54.1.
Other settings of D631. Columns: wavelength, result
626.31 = 60.92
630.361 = 55.61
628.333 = 58.07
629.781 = 50.21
